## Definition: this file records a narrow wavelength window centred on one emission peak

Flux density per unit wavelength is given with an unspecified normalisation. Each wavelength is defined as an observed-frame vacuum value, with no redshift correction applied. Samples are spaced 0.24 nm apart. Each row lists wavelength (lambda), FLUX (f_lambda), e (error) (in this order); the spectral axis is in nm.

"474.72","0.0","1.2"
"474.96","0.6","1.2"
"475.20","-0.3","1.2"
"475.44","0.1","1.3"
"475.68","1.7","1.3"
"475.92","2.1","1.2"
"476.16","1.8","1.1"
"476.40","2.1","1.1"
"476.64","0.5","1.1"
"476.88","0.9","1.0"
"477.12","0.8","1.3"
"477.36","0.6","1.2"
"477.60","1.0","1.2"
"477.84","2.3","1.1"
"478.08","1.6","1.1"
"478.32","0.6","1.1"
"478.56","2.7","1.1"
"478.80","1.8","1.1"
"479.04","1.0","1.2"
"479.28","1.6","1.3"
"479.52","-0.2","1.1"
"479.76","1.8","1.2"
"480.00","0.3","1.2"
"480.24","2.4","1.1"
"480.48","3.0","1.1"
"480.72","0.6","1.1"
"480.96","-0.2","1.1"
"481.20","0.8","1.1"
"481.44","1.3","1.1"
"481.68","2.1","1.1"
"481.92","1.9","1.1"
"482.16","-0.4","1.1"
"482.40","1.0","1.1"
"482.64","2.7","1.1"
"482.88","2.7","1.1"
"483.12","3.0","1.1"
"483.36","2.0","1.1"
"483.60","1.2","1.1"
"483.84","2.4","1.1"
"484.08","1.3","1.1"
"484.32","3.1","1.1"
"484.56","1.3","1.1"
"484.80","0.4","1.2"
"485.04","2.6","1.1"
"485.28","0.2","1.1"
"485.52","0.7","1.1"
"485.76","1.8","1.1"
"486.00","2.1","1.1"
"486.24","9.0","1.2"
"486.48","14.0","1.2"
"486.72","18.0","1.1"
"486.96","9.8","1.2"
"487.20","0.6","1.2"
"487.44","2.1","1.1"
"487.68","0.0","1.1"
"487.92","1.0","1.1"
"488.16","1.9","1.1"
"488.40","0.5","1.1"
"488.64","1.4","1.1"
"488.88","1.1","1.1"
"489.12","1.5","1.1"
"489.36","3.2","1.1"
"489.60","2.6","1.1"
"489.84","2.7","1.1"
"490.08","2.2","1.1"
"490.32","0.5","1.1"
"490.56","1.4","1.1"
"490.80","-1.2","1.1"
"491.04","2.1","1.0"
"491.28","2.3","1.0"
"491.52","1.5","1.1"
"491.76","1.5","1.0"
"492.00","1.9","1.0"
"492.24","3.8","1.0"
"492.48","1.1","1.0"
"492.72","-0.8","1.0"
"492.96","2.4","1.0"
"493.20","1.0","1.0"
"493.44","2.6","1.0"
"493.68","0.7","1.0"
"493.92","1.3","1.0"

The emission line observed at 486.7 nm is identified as [O II]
